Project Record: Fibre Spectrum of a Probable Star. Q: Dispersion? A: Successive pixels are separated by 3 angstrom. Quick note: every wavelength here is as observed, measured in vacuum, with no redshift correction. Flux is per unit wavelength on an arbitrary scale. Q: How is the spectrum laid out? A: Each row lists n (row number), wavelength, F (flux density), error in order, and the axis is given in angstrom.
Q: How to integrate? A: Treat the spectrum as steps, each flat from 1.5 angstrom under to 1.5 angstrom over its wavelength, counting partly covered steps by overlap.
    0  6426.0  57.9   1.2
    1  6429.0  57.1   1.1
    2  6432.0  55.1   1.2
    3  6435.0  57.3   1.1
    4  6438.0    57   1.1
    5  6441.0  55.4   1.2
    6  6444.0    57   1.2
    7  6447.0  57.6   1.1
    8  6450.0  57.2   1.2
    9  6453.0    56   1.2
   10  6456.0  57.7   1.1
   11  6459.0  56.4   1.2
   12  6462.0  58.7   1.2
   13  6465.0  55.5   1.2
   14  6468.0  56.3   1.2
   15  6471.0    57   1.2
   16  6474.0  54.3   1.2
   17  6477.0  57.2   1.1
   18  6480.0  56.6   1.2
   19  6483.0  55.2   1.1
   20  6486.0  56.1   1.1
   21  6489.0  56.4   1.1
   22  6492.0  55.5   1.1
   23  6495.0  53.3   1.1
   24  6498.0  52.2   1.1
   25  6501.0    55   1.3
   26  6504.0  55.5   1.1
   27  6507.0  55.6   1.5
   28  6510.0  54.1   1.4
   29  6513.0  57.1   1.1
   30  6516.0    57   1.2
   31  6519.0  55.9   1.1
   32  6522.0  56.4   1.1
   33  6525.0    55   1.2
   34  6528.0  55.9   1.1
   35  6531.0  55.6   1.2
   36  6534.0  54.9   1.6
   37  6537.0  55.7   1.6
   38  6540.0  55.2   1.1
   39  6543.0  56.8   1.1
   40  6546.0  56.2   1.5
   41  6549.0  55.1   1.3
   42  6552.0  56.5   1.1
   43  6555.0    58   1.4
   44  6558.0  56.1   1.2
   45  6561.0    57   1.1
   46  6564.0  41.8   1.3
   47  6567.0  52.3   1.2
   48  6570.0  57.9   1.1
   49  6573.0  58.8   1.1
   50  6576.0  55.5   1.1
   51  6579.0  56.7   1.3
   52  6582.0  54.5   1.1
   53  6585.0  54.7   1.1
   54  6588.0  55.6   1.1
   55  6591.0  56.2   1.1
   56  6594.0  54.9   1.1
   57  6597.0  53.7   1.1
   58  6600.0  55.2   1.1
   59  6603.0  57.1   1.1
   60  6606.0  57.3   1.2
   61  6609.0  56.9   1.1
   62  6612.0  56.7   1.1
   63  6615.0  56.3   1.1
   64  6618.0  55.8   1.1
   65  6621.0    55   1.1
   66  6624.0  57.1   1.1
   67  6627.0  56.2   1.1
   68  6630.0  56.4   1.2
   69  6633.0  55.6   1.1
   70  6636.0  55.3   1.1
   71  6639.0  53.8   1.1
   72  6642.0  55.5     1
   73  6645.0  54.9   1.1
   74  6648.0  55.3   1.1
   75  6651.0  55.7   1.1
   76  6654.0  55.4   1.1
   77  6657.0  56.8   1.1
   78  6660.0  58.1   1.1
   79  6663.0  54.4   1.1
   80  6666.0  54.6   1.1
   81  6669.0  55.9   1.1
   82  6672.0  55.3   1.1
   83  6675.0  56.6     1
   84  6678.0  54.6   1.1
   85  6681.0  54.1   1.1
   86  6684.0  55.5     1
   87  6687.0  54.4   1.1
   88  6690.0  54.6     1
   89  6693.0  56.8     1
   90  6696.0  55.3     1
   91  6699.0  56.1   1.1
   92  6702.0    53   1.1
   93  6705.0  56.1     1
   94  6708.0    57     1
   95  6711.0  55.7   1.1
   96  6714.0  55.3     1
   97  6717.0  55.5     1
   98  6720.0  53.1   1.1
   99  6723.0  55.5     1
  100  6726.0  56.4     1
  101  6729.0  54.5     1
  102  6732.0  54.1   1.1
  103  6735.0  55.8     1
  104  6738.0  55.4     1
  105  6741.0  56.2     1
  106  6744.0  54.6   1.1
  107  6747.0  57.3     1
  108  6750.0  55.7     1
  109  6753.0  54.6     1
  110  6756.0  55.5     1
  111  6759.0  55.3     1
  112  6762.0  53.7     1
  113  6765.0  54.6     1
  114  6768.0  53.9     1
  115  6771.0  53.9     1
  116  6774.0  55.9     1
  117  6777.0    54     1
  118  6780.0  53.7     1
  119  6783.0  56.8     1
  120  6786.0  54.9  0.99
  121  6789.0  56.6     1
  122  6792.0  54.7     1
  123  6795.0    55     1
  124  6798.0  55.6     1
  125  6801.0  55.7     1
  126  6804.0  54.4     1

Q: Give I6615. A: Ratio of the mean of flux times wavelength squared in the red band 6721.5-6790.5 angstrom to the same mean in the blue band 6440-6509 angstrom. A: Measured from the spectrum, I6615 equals 1.07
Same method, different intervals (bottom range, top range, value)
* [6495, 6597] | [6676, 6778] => 1.05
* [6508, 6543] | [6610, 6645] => 1.03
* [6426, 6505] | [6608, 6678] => 1.05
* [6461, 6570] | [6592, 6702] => 1.05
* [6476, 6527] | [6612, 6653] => 1.04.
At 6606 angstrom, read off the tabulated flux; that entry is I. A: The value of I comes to 57.3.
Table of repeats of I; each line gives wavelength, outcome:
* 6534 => 54.9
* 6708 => 57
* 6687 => 54.4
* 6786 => 54.9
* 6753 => 54.6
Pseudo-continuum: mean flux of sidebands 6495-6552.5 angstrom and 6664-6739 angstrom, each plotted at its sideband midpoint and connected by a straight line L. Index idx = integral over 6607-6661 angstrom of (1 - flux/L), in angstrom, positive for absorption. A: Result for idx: -0.6 angstrom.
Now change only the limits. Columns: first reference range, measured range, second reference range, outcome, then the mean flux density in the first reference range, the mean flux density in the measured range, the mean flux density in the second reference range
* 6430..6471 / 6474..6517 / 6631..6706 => 0.8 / 56.7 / 55.4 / 55.4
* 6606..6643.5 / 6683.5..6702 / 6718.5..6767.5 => 0.1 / 55.9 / 55.2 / 55.1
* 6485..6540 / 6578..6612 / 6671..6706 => -0.3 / 55.4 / 55.7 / 55.2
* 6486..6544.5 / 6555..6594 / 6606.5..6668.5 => 0.5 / 55.4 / 54.9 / 55.8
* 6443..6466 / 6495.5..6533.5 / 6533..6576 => 0.4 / 57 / 55.4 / 55.2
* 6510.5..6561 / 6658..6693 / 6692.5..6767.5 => 0.1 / 56.1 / 55.4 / 55.3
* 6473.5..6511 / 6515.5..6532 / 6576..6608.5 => -0.2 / 55.2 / 55.9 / 55.6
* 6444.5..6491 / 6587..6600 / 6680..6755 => 0.2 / 56.5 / 55.1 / 55.3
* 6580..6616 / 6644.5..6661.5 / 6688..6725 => -0.2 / 55.8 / 56.1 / 55.3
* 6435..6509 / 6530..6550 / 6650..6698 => 0.1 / 56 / 55.7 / 55.5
